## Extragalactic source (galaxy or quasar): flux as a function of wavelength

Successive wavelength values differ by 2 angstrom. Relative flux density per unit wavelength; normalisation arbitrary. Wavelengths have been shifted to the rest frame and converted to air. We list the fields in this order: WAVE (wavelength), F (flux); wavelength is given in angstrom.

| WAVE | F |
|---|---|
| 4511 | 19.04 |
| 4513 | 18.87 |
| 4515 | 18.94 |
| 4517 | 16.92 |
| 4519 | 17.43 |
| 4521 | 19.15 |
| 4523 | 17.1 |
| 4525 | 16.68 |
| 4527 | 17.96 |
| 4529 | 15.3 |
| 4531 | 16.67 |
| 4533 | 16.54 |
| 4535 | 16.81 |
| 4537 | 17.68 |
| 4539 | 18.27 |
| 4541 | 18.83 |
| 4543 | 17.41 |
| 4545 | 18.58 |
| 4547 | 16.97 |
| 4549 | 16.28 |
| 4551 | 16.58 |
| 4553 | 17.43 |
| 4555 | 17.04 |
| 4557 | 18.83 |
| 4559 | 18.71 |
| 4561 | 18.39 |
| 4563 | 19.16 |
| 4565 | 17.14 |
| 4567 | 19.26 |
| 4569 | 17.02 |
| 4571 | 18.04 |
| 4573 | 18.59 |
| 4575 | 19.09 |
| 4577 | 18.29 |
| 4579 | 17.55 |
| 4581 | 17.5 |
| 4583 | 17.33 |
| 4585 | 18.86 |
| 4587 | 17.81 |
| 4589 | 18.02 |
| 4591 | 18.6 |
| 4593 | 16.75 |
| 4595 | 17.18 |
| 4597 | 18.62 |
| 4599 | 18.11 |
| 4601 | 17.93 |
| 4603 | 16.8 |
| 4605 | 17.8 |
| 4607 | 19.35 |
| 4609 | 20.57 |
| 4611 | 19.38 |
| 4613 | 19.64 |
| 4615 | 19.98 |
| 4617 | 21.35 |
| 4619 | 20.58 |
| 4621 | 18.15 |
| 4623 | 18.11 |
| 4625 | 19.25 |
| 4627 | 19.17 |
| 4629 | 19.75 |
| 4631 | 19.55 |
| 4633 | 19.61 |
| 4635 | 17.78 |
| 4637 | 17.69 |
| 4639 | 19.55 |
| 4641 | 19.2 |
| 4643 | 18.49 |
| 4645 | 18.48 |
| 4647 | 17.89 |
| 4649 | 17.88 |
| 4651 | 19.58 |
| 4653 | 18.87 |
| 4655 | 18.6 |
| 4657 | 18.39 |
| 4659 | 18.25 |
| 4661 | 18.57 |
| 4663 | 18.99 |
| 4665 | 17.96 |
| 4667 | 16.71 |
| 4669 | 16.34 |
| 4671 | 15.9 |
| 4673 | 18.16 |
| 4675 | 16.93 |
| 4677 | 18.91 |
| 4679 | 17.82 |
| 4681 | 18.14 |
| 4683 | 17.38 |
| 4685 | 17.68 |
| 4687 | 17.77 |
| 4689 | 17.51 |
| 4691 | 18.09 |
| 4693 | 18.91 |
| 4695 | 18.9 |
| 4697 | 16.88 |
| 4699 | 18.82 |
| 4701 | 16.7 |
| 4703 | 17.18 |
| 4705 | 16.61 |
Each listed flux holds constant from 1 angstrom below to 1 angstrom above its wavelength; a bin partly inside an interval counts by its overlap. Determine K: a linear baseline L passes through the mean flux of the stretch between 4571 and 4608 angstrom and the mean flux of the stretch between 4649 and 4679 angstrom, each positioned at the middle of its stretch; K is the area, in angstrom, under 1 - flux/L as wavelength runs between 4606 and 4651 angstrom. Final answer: -2.90 angstrom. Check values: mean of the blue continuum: 18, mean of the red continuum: 18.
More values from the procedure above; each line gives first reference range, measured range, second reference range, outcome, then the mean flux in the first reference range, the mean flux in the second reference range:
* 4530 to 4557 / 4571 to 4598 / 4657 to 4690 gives -0.8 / 17.4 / 17.7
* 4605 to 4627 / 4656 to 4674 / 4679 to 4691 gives 0.6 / 19.5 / 17.7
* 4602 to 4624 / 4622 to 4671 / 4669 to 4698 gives 0.2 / 19.2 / 17.7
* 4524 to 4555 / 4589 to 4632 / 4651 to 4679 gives -3.0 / 17.2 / 17.9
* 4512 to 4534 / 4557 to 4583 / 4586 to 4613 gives -0.4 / 17.4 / 18.3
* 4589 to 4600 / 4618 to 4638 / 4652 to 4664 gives -0.8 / 17.9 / 18.6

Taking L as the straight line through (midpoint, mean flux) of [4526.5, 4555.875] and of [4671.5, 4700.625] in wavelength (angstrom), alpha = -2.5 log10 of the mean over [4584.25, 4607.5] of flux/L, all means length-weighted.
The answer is -0.03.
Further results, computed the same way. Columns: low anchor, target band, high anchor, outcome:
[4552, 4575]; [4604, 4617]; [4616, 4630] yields -0.02 mag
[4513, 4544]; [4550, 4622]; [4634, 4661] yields -0.02 mag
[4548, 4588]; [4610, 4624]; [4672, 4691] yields -0.10 mag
